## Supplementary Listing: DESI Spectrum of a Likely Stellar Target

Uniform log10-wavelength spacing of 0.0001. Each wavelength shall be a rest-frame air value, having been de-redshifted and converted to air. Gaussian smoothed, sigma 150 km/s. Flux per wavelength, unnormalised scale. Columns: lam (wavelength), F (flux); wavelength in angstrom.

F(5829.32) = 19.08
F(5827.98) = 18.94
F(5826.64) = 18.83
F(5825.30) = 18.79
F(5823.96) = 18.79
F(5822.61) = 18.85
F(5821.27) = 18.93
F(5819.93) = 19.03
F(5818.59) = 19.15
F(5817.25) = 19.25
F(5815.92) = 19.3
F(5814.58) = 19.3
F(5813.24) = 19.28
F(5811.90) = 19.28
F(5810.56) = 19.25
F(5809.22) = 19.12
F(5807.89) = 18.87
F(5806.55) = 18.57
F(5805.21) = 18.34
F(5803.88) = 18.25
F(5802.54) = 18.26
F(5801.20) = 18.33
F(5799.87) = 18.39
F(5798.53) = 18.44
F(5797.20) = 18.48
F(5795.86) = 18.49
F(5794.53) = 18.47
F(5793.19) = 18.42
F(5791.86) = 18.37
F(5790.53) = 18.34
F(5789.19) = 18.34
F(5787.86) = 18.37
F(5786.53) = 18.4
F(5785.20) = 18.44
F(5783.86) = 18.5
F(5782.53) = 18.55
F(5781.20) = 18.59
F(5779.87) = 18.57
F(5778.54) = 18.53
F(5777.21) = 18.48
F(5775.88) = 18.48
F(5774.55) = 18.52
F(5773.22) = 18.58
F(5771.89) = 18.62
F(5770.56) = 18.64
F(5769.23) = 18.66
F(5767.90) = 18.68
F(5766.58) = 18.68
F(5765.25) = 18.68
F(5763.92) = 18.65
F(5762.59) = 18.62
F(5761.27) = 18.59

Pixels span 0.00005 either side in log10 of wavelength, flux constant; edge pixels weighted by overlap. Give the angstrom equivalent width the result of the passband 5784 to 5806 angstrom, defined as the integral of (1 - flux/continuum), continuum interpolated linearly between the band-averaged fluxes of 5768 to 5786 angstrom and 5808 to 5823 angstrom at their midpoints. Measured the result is 0.5 angstrom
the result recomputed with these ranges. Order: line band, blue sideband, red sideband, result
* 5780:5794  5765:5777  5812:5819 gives 0.3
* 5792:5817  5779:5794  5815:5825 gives 0.1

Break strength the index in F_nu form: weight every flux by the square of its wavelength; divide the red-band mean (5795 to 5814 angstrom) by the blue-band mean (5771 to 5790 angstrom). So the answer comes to 1.02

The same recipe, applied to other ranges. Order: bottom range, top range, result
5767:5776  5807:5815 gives 1.04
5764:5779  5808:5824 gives 1.04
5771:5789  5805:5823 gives 1.04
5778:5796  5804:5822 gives 1.04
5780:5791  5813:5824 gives 1.05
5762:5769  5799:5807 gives 1.00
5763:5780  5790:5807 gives 1.00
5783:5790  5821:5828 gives 1.04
